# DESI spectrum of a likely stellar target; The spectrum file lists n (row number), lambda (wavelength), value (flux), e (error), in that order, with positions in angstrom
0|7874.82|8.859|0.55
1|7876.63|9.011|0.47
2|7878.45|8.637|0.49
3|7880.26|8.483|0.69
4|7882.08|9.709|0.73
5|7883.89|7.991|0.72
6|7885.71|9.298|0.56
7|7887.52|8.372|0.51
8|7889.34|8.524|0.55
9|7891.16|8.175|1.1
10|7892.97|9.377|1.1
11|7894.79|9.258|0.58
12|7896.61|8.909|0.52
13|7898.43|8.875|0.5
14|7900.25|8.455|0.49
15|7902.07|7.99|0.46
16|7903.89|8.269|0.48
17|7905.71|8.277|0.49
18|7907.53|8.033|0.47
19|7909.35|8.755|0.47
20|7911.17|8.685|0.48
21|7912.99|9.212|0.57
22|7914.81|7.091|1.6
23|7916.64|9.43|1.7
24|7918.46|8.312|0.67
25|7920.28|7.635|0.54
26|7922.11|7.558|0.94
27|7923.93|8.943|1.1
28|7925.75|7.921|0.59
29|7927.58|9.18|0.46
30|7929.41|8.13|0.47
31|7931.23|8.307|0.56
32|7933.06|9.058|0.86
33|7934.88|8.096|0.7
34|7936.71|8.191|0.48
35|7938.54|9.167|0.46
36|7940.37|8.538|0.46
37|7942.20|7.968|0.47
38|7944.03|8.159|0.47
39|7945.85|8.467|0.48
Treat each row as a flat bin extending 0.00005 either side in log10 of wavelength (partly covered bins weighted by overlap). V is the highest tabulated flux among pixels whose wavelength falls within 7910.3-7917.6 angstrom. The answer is 9.43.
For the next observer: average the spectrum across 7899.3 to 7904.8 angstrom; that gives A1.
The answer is 8.24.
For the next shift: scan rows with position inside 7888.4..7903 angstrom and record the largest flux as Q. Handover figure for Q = 9.377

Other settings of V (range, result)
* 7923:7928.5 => 9.18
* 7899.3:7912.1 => 8.755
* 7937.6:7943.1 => 9.167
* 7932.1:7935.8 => 9.058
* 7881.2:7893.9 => 9.709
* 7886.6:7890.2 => 8.524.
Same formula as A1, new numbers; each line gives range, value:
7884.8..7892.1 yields 8.6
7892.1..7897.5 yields 9.17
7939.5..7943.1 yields 8.25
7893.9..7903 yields 8.69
